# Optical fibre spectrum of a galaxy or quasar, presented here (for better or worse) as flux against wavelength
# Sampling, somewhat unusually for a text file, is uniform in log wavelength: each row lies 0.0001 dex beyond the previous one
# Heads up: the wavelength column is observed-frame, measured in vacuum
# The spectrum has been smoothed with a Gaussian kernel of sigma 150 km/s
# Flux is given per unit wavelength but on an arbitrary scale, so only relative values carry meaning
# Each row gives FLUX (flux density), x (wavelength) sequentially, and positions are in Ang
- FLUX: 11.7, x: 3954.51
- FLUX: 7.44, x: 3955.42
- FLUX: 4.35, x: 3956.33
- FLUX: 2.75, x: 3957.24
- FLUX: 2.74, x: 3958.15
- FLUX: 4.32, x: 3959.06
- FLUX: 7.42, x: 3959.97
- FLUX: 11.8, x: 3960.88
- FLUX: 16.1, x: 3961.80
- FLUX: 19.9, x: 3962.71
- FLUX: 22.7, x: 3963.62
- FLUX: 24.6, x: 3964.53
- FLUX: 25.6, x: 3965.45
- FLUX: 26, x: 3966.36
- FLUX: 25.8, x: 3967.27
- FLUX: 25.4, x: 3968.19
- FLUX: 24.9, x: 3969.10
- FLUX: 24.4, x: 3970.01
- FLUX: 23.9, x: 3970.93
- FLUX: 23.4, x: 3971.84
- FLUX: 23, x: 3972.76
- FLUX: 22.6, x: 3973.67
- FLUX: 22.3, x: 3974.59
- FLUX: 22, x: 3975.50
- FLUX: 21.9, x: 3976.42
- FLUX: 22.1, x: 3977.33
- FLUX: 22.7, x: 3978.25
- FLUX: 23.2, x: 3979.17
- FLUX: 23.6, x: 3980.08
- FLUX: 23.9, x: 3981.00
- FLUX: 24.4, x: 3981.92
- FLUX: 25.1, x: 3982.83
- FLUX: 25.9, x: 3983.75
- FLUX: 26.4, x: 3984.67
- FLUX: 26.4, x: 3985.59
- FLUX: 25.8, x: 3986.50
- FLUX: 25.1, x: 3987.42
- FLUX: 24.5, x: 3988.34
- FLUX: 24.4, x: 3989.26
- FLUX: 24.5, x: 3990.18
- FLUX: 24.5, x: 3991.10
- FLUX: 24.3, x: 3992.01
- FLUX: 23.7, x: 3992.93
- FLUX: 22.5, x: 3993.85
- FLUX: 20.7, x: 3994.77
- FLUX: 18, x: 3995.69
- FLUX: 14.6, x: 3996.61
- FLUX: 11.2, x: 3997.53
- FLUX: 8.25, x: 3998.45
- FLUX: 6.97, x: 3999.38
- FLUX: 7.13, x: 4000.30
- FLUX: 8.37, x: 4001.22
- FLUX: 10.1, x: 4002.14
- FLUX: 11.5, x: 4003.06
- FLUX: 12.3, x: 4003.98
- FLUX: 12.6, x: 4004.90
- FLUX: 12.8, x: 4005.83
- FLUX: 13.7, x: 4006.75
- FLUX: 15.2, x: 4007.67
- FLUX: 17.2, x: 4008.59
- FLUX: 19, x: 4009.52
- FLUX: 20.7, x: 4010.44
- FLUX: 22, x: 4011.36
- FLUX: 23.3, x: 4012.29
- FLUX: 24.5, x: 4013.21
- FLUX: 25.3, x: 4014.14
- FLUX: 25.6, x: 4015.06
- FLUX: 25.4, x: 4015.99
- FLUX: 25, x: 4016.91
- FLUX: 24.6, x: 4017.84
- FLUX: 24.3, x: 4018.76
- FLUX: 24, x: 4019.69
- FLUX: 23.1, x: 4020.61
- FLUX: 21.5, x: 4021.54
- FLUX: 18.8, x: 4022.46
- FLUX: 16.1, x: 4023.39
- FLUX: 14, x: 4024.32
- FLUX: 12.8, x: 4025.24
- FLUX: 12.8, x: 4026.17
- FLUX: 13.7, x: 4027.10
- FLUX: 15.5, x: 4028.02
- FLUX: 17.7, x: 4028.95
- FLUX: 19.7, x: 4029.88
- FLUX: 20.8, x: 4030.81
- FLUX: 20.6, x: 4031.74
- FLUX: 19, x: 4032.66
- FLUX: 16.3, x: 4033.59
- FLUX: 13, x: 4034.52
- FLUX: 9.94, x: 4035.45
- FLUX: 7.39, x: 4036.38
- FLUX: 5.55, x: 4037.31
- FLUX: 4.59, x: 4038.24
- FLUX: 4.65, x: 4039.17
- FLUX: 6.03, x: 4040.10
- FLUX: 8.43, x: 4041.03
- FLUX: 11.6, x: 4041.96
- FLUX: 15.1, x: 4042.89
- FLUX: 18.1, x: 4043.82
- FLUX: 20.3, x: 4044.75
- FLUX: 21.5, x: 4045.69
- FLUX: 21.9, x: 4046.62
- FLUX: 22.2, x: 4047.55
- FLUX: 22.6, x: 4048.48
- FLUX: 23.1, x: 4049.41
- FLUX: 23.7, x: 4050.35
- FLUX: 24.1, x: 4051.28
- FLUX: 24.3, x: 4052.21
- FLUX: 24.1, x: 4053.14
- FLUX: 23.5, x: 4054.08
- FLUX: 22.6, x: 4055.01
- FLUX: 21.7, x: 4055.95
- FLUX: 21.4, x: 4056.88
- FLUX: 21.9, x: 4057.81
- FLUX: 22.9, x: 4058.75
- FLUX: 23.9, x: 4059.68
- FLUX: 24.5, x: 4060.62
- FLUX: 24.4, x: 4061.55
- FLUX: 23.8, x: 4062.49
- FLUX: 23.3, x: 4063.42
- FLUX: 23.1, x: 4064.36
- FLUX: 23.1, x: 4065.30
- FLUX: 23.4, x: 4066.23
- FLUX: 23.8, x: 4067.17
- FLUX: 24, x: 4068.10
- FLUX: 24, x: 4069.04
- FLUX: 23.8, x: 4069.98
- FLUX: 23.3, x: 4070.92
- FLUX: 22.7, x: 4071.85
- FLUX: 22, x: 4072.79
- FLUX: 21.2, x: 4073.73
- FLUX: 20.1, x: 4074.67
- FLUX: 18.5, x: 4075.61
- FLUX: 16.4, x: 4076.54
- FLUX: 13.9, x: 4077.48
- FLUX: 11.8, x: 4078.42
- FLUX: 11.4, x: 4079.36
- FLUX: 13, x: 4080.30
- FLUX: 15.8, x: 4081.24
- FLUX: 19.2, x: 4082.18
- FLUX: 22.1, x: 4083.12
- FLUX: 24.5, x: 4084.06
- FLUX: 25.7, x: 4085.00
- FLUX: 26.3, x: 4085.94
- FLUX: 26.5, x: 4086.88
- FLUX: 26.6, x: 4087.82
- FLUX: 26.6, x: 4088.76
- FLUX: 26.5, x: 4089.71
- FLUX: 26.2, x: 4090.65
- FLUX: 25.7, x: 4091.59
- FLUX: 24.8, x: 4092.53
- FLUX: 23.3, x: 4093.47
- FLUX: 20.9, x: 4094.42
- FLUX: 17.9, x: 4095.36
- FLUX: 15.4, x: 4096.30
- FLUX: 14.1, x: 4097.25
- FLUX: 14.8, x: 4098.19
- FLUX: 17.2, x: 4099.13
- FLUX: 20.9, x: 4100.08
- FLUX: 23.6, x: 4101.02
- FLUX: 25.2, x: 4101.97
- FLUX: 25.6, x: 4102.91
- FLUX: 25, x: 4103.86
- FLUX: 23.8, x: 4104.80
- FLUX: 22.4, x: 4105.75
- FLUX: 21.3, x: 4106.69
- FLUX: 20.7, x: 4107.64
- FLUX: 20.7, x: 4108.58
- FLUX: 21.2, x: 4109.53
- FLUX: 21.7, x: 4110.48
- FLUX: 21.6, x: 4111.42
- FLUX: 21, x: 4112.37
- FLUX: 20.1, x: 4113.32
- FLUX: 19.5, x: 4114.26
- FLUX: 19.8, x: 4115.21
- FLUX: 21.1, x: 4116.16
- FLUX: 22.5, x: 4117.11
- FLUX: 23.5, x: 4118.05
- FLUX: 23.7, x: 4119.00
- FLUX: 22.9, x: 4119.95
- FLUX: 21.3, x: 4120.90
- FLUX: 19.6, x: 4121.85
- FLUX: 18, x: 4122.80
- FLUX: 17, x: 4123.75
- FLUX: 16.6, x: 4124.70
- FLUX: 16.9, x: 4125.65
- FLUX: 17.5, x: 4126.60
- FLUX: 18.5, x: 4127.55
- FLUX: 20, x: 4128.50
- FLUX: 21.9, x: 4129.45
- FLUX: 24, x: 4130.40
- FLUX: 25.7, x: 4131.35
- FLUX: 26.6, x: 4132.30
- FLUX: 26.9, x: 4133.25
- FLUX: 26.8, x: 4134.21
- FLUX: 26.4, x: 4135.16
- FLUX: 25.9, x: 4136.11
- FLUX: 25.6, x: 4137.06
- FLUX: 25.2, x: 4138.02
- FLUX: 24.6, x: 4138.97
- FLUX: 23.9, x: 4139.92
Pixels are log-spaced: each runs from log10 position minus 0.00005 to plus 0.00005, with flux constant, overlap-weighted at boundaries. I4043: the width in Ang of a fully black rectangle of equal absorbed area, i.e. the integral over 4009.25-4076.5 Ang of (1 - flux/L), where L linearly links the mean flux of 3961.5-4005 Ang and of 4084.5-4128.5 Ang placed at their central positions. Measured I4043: 4.5 Ang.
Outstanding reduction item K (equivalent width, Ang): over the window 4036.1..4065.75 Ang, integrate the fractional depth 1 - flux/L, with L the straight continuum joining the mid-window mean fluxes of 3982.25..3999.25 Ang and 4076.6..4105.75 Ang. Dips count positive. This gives 3.1 Ang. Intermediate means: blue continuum 21.7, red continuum 21.1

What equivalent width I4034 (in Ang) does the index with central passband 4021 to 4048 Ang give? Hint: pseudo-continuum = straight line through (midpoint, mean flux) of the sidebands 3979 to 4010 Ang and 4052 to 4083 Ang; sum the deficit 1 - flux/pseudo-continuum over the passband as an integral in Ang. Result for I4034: 7.0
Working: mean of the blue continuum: 18.7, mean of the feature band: 14.8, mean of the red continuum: 21.1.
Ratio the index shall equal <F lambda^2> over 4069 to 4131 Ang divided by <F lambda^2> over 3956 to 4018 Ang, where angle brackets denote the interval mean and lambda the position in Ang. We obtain 1.1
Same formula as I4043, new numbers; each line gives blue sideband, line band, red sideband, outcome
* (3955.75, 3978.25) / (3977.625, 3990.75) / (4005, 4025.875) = -3.66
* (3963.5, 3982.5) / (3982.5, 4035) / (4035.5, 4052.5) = 1.69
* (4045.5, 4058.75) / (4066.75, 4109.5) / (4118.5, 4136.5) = 2.00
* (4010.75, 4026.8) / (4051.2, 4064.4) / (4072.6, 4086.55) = -2.41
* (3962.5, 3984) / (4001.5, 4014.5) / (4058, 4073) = 3.67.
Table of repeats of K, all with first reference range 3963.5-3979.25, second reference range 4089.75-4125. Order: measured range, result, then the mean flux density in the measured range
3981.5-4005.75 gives 4.8 Ang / 18.7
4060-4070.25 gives -0.8 Ang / 23.7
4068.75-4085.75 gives 1.8 Ang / 19.5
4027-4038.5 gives 4.2 Ang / 14.3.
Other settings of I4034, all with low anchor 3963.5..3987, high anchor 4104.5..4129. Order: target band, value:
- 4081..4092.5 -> -1.76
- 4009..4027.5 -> 1.79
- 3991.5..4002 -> 3.86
